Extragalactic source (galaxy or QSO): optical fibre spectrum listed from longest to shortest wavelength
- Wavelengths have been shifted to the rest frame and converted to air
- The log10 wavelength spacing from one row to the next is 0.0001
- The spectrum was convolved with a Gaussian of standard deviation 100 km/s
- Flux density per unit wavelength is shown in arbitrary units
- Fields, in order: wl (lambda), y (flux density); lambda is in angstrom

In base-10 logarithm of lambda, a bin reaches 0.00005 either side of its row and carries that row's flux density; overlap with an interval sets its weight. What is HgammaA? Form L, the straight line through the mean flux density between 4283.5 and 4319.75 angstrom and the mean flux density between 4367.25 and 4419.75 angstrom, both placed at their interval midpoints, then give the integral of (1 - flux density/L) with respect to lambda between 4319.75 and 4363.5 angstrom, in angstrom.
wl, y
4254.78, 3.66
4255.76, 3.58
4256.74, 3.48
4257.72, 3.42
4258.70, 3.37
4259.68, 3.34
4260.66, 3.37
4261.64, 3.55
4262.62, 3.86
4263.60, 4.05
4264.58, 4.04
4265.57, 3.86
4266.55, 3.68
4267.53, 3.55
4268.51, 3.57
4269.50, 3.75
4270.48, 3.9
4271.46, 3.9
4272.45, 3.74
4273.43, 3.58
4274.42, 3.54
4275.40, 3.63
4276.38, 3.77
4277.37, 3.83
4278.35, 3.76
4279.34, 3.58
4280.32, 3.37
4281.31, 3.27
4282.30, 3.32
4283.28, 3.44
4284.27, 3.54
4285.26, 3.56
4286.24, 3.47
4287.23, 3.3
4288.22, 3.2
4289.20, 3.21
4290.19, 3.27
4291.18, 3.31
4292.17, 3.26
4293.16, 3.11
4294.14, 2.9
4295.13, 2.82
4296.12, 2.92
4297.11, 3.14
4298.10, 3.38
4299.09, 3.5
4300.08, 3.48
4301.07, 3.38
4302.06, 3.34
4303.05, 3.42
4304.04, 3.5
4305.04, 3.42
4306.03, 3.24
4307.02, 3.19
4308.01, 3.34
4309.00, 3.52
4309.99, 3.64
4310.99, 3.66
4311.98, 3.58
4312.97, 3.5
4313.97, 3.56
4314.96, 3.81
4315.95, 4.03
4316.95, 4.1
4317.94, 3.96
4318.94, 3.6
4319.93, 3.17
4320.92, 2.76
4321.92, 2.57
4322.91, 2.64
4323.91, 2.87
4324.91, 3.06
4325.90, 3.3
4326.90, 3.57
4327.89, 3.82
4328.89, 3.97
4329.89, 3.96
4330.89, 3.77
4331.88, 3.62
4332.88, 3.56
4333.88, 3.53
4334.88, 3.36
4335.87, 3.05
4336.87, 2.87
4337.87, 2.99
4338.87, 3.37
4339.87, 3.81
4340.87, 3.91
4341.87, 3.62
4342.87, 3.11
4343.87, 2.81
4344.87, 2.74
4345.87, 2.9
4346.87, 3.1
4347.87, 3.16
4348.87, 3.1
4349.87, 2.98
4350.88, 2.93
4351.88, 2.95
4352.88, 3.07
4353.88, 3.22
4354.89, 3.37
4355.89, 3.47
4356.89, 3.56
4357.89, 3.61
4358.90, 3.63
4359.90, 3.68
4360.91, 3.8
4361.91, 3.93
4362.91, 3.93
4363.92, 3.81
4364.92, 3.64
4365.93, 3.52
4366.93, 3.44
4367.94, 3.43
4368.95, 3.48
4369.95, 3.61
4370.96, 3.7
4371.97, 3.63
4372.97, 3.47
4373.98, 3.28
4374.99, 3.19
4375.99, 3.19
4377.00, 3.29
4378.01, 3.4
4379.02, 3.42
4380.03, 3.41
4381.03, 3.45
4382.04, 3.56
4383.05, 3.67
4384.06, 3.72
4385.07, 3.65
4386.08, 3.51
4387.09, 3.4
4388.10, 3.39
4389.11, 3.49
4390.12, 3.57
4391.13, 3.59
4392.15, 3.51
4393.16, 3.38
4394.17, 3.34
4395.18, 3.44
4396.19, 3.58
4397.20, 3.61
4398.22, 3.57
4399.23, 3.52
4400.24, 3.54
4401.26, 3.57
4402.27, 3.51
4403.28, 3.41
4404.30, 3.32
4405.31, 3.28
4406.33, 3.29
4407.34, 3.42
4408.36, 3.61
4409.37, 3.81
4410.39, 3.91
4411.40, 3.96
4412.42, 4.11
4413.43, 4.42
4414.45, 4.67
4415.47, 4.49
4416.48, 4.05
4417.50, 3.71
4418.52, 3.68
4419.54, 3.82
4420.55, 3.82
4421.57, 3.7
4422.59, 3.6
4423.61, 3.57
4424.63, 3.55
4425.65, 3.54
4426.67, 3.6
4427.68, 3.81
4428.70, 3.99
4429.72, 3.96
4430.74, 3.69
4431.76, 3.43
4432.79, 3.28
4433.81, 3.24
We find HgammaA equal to 2.1 angstrom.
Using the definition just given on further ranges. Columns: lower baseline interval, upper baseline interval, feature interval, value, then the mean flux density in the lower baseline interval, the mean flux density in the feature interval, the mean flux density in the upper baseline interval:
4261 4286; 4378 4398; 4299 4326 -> 1.6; 3.66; 3.4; 3.51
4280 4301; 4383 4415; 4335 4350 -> 1.1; 3.28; 3.18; 3.62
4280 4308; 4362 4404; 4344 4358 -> 1.2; 3.29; 3.13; 3.51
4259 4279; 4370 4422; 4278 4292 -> 1.2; 3.71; 3.39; 3.61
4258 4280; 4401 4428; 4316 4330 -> 1.2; 3.69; 3.39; 3.75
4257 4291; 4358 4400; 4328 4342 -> 0.1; 3.57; 3.53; 3.53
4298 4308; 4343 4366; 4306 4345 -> -0.7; 3.38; 3.42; 3.34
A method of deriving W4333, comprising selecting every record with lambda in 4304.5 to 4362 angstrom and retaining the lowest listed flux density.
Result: 2.57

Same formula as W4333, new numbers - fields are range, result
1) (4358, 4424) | 3.19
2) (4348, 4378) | 2.93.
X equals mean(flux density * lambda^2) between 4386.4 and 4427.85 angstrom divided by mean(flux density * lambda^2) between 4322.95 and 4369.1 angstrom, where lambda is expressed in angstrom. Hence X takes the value 1.1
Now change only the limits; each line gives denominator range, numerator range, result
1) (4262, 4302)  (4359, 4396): 1.06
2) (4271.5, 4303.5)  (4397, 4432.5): 1.17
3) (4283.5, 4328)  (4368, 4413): 1.09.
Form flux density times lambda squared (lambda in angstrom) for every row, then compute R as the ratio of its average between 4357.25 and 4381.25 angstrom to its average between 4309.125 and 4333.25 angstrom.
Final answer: 1.0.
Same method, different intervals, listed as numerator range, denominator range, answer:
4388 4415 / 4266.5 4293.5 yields 1.09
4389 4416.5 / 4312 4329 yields 1.12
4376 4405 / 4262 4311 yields 1.05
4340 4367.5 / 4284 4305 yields 1.06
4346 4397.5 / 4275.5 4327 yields 1.06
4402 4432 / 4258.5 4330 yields 1.15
